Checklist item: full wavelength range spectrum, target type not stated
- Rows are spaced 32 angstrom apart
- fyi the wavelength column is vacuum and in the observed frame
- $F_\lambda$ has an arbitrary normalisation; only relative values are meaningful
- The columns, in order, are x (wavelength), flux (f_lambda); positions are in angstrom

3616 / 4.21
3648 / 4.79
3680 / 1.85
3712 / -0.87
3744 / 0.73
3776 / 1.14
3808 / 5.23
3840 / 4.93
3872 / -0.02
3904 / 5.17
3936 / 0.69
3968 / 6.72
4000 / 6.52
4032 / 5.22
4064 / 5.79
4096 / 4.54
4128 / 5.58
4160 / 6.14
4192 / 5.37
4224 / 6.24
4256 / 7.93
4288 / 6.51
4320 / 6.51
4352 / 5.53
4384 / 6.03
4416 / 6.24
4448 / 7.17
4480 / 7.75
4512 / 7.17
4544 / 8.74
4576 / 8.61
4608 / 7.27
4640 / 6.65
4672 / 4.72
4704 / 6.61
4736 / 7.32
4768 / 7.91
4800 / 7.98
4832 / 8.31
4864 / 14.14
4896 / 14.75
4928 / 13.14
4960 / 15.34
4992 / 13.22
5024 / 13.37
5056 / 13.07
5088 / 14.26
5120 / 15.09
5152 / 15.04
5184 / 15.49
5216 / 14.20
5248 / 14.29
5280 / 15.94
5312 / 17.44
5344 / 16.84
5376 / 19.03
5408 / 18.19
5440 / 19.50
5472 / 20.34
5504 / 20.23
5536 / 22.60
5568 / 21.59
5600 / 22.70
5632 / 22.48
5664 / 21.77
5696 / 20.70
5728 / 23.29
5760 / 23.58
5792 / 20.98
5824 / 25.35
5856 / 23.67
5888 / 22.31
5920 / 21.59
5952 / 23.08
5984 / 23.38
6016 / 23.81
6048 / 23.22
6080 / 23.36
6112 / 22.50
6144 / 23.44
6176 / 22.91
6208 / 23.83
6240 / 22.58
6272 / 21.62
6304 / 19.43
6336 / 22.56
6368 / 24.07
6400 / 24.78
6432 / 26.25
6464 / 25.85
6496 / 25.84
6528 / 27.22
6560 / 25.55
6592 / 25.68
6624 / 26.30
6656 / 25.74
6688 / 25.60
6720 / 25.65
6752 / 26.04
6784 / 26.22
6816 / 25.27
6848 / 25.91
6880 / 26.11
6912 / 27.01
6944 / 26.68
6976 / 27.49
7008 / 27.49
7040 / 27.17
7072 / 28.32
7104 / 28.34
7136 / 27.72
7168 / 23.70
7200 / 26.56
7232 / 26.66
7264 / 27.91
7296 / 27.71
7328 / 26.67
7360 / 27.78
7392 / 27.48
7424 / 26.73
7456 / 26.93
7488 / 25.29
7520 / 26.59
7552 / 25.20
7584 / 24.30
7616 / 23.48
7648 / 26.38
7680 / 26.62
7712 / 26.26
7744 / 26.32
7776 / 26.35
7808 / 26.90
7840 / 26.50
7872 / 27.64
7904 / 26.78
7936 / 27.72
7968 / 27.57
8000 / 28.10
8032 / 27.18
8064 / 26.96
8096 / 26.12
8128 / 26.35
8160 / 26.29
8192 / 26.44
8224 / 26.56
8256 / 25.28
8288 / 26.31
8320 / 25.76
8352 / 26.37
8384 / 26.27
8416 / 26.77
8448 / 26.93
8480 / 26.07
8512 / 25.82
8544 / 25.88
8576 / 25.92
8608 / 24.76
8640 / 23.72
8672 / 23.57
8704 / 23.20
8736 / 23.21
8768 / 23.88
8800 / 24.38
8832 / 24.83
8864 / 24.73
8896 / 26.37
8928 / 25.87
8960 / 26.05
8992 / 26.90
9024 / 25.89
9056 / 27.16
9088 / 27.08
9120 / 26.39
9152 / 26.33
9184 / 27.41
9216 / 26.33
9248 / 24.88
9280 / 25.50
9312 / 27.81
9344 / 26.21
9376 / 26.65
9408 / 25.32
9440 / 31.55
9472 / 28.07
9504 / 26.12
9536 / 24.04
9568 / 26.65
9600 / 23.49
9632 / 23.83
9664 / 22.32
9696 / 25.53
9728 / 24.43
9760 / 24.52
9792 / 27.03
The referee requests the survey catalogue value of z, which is 0.216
